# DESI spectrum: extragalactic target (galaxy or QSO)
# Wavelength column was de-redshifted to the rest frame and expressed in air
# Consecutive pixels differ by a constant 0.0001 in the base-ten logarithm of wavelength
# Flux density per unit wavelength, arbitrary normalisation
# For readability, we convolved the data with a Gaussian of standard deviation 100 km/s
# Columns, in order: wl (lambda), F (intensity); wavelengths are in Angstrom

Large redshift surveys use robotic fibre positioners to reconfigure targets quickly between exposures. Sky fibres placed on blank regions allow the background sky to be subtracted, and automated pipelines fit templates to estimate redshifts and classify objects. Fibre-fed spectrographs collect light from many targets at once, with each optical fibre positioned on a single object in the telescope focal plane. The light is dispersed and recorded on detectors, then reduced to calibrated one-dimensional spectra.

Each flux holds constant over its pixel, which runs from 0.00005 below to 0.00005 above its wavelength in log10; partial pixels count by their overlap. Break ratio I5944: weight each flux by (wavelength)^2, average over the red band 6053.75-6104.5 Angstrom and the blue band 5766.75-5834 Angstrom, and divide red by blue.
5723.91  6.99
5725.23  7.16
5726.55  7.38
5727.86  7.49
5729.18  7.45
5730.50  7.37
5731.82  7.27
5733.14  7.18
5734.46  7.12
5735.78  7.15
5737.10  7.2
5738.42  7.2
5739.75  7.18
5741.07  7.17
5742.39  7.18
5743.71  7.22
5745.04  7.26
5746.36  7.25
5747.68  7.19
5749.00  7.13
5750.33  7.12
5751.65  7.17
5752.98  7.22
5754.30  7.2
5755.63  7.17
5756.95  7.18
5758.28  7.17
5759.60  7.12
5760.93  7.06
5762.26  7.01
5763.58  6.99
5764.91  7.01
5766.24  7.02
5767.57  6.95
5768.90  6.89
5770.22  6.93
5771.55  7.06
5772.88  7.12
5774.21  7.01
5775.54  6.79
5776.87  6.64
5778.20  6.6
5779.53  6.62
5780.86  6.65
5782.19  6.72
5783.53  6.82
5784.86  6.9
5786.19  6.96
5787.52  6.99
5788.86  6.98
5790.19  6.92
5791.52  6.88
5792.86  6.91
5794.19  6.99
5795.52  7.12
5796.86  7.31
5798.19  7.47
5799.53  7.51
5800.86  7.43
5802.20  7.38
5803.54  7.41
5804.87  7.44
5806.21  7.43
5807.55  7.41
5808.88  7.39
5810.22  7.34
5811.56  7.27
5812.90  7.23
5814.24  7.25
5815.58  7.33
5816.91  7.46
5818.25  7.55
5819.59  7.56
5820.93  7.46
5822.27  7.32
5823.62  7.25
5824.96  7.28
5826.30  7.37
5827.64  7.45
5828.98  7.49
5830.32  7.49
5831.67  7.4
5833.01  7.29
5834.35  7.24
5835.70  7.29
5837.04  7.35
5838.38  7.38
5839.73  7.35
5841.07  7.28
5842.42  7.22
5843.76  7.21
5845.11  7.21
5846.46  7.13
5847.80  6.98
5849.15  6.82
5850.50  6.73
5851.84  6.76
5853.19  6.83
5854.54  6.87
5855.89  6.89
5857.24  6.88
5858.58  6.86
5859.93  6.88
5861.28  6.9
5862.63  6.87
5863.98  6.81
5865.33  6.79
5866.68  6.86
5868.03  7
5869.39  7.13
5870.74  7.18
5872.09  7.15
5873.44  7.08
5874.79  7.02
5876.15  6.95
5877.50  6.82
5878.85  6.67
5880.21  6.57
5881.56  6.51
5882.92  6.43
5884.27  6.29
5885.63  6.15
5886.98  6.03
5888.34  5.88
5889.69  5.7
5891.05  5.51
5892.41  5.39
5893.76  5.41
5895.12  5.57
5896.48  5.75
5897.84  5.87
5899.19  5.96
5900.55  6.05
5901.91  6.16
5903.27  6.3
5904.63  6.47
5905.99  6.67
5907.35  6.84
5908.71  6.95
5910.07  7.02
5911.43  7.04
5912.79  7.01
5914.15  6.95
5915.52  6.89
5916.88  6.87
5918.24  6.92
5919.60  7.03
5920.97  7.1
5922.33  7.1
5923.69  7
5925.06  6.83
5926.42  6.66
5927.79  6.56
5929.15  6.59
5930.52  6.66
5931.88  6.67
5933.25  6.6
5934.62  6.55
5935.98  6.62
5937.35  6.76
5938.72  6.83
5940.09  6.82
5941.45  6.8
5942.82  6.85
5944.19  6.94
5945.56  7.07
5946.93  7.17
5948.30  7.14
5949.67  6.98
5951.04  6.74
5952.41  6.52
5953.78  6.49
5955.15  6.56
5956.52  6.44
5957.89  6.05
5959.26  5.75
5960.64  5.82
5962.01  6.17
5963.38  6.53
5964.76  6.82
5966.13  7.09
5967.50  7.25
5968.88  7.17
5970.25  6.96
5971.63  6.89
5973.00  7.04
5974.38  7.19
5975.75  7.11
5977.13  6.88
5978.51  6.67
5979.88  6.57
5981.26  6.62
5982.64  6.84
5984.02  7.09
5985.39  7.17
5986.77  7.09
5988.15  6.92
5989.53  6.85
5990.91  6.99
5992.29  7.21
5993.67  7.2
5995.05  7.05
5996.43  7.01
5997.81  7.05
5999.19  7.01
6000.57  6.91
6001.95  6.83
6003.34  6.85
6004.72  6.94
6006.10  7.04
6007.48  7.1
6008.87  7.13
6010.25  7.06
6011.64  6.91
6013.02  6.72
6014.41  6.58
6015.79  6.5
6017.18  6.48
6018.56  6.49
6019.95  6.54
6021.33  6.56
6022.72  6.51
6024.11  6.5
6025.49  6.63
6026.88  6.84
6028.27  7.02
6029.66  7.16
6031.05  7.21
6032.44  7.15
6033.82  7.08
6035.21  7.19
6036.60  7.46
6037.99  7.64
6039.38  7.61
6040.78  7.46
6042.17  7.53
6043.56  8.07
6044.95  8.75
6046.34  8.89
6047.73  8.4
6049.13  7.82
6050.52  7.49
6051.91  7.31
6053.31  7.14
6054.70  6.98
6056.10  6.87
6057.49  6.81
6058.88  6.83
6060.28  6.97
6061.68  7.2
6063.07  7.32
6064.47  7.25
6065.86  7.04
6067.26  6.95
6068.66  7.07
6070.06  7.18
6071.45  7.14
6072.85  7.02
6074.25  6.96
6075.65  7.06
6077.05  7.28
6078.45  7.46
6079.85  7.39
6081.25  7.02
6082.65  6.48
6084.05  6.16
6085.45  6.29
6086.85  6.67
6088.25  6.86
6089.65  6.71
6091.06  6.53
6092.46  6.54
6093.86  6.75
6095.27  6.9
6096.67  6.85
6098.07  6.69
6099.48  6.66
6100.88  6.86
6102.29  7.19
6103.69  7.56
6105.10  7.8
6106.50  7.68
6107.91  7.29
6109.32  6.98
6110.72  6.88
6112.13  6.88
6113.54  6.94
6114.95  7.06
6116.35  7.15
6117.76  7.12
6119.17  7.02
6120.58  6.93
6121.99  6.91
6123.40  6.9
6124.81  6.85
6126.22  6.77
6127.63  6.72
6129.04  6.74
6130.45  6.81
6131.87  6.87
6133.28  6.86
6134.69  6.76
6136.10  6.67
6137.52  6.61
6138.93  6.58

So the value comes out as 1.06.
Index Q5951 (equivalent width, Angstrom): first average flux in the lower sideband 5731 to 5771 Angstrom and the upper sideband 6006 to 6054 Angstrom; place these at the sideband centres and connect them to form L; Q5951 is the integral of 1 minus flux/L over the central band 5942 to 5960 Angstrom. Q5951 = 1.3 Angstrom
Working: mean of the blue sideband 7.13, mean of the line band 6.67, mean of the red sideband 7.2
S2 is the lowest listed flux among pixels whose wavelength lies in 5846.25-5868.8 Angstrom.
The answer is 6.73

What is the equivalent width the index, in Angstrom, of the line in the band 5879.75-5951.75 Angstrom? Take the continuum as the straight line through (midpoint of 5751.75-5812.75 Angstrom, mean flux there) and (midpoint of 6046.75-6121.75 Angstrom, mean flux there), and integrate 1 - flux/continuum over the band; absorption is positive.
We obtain 5.23 Angstrom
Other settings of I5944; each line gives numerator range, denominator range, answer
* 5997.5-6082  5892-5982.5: 1.11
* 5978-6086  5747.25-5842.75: 1.07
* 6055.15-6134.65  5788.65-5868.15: 1.06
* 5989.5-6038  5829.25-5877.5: 1.03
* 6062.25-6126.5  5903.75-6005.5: 1.07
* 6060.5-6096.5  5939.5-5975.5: 1.07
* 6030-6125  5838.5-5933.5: 1.14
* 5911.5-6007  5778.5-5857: 1.00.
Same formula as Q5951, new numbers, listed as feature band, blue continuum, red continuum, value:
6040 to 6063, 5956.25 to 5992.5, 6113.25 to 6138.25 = -2.36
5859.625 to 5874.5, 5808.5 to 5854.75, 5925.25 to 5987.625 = 0.29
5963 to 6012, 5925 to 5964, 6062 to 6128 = -1.84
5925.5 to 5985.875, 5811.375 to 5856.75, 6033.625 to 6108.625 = 3.91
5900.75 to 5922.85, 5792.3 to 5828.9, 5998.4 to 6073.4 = 1.34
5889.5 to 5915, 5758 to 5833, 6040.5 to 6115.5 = 3.18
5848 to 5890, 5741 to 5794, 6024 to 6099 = 1.90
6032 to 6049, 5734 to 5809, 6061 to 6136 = -1.94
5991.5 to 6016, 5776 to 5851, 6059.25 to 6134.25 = 0.28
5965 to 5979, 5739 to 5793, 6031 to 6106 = 0.20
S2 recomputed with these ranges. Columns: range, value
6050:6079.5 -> 6.81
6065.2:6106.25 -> 6.16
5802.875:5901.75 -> 5.39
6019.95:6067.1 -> 6.5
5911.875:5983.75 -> 5.75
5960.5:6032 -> 5.82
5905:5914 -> 6.67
